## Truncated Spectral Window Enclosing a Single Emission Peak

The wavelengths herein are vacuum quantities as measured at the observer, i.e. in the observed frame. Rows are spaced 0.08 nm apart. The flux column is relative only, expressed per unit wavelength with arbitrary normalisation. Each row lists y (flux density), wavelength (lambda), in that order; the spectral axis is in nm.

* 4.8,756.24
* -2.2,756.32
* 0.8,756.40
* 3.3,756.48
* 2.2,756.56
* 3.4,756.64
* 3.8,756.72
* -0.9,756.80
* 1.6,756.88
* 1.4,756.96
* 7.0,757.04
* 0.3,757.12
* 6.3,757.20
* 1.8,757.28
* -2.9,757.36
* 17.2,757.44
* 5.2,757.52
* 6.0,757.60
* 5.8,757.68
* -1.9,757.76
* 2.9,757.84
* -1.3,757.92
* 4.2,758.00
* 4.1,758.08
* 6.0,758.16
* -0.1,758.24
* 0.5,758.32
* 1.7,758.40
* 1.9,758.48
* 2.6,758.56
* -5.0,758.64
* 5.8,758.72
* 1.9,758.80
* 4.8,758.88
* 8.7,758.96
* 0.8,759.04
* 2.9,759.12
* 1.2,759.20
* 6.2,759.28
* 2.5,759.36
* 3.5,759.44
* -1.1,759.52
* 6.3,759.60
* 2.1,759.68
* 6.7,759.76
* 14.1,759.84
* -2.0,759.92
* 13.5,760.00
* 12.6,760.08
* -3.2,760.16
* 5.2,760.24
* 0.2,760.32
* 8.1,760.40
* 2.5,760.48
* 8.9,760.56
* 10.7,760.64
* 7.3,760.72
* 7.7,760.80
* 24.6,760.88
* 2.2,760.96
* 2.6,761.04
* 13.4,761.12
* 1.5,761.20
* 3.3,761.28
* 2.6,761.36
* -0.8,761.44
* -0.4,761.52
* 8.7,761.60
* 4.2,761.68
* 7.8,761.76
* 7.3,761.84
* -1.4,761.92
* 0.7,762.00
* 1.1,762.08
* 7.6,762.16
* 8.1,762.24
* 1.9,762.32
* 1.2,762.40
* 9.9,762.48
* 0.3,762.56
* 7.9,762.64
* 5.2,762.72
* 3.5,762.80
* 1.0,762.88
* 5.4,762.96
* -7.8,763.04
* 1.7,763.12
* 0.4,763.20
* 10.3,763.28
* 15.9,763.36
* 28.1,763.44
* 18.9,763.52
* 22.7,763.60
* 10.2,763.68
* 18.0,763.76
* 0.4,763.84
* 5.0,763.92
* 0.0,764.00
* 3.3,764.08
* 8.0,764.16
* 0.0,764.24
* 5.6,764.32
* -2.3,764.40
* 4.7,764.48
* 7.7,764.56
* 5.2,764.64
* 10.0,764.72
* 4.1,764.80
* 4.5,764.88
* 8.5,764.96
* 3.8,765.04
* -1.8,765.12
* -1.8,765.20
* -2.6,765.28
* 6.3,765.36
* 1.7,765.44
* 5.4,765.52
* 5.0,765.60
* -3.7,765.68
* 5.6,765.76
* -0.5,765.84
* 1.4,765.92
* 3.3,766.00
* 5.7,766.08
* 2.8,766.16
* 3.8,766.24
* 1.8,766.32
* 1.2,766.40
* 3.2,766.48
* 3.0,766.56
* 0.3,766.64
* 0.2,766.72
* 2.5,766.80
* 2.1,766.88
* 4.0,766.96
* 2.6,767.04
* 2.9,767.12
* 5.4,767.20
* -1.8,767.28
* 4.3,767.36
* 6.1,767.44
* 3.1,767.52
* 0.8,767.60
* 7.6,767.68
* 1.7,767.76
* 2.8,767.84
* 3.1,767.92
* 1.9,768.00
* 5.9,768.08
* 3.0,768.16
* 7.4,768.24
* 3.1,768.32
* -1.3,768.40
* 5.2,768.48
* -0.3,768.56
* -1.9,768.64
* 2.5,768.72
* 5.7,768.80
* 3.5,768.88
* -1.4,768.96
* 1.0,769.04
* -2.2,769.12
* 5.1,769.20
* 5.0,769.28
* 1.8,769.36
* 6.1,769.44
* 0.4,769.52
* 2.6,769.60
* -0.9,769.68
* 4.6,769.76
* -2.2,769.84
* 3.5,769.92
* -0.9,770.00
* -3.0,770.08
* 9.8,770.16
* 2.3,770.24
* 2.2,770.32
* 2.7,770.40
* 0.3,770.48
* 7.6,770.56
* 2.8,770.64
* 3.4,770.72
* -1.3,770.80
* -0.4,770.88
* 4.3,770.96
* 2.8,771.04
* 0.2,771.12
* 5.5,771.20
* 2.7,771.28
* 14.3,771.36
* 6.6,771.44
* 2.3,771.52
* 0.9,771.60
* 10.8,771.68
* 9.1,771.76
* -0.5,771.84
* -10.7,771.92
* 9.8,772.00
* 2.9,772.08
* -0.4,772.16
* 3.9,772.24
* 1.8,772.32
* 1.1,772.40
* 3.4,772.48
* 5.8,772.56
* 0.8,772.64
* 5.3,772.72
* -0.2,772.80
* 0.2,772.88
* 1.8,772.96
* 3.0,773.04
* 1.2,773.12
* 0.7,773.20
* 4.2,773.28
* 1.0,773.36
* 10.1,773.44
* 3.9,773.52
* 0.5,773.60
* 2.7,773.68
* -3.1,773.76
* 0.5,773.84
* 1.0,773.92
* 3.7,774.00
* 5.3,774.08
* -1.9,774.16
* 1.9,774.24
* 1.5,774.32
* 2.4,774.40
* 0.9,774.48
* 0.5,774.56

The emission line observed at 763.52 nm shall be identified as H-gamma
